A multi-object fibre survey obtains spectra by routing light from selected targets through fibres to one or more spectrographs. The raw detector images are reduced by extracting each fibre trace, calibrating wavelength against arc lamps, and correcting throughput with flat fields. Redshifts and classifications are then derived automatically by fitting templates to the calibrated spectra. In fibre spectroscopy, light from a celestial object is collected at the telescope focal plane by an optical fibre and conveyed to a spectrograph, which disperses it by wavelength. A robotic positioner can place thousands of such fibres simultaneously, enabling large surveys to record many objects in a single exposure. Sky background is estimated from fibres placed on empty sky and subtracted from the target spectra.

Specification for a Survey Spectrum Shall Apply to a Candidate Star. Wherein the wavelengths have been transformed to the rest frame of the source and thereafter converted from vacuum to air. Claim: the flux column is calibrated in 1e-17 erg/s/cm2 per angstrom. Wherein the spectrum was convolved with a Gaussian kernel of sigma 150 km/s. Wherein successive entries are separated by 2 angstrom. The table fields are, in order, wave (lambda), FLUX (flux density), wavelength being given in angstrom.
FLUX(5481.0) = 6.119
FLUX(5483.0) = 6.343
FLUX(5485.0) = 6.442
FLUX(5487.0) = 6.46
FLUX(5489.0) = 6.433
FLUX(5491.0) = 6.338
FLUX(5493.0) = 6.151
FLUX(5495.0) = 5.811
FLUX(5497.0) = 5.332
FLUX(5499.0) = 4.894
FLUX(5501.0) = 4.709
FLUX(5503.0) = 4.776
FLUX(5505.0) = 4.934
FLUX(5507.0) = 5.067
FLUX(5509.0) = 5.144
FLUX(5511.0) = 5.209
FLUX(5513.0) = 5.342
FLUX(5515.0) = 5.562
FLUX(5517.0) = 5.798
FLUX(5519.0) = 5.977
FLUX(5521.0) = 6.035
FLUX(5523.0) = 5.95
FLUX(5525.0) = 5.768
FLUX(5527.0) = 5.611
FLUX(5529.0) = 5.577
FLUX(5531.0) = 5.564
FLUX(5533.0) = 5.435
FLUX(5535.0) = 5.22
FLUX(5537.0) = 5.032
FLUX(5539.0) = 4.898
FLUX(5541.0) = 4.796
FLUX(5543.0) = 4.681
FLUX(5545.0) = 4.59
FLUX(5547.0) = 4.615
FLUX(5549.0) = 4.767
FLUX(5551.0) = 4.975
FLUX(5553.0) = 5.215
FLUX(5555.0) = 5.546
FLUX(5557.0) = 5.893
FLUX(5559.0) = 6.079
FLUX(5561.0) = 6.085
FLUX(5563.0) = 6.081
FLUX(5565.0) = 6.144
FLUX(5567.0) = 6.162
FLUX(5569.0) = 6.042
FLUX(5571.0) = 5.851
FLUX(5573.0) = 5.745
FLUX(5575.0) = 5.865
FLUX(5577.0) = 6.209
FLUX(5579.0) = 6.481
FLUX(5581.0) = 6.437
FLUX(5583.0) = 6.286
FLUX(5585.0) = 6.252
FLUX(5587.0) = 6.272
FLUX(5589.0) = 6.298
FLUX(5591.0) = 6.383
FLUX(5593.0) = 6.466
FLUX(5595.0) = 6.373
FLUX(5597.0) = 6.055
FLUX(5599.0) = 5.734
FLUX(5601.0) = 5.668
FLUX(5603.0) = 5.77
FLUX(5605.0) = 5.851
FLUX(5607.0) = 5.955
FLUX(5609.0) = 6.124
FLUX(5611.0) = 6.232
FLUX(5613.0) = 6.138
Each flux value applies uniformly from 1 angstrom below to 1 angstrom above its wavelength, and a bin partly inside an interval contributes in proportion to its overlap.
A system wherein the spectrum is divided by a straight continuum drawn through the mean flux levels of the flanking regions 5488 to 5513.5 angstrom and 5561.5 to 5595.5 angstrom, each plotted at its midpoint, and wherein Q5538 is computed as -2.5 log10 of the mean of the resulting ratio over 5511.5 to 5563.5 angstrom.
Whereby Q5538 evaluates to 0.07 mag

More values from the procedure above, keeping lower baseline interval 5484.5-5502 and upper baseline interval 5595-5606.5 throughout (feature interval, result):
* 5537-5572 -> 0.082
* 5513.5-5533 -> 0.020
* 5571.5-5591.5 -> -0.063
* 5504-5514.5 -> 0.133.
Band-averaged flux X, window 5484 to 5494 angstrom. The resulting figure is 6.36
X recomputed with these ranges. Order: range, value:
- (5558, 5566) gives 6.1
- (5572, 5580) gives 6.07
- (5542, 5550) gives 4.66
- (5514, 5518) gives 5.68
